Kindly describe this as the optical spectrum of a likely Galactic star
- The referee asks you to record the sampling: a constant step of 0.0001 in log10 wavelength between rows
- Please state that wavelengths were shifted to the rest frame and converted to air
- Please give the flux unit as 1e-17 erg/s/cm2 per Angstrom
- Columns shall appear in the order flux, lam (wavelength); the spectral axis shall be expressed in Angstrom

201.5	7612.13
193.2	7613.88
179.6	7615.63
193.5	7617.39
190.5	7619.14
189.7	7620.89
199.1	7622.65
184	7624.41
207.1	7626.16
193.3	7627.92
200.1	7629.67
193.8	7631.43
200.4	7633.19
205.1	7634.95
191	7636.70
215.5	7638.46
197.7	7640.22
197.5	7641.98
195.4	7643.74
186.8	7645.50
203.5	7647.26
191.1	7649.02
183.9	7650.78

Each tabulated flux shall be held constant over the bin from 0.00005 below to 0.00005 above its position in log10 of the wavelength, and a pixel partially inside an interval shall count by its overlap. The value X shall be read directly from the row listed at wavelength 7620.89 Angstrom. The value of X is 189.7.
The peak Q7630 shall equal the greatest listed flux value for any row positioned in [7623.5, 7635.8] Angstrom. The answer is 207.1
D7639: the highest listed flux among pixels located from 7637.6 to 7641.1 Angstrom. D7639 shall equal 215.5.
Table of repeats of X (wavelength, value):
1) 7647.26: 203.5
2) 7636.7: 191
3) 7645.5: 186.8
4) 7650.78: 183.9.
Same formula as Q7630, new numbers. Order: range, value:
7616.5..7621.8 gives 193.5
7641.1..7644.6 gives 197.5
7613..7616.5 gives 193.2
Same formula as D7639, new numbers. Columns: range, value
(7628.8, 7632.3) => 200.1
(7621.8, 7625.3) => 199.1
